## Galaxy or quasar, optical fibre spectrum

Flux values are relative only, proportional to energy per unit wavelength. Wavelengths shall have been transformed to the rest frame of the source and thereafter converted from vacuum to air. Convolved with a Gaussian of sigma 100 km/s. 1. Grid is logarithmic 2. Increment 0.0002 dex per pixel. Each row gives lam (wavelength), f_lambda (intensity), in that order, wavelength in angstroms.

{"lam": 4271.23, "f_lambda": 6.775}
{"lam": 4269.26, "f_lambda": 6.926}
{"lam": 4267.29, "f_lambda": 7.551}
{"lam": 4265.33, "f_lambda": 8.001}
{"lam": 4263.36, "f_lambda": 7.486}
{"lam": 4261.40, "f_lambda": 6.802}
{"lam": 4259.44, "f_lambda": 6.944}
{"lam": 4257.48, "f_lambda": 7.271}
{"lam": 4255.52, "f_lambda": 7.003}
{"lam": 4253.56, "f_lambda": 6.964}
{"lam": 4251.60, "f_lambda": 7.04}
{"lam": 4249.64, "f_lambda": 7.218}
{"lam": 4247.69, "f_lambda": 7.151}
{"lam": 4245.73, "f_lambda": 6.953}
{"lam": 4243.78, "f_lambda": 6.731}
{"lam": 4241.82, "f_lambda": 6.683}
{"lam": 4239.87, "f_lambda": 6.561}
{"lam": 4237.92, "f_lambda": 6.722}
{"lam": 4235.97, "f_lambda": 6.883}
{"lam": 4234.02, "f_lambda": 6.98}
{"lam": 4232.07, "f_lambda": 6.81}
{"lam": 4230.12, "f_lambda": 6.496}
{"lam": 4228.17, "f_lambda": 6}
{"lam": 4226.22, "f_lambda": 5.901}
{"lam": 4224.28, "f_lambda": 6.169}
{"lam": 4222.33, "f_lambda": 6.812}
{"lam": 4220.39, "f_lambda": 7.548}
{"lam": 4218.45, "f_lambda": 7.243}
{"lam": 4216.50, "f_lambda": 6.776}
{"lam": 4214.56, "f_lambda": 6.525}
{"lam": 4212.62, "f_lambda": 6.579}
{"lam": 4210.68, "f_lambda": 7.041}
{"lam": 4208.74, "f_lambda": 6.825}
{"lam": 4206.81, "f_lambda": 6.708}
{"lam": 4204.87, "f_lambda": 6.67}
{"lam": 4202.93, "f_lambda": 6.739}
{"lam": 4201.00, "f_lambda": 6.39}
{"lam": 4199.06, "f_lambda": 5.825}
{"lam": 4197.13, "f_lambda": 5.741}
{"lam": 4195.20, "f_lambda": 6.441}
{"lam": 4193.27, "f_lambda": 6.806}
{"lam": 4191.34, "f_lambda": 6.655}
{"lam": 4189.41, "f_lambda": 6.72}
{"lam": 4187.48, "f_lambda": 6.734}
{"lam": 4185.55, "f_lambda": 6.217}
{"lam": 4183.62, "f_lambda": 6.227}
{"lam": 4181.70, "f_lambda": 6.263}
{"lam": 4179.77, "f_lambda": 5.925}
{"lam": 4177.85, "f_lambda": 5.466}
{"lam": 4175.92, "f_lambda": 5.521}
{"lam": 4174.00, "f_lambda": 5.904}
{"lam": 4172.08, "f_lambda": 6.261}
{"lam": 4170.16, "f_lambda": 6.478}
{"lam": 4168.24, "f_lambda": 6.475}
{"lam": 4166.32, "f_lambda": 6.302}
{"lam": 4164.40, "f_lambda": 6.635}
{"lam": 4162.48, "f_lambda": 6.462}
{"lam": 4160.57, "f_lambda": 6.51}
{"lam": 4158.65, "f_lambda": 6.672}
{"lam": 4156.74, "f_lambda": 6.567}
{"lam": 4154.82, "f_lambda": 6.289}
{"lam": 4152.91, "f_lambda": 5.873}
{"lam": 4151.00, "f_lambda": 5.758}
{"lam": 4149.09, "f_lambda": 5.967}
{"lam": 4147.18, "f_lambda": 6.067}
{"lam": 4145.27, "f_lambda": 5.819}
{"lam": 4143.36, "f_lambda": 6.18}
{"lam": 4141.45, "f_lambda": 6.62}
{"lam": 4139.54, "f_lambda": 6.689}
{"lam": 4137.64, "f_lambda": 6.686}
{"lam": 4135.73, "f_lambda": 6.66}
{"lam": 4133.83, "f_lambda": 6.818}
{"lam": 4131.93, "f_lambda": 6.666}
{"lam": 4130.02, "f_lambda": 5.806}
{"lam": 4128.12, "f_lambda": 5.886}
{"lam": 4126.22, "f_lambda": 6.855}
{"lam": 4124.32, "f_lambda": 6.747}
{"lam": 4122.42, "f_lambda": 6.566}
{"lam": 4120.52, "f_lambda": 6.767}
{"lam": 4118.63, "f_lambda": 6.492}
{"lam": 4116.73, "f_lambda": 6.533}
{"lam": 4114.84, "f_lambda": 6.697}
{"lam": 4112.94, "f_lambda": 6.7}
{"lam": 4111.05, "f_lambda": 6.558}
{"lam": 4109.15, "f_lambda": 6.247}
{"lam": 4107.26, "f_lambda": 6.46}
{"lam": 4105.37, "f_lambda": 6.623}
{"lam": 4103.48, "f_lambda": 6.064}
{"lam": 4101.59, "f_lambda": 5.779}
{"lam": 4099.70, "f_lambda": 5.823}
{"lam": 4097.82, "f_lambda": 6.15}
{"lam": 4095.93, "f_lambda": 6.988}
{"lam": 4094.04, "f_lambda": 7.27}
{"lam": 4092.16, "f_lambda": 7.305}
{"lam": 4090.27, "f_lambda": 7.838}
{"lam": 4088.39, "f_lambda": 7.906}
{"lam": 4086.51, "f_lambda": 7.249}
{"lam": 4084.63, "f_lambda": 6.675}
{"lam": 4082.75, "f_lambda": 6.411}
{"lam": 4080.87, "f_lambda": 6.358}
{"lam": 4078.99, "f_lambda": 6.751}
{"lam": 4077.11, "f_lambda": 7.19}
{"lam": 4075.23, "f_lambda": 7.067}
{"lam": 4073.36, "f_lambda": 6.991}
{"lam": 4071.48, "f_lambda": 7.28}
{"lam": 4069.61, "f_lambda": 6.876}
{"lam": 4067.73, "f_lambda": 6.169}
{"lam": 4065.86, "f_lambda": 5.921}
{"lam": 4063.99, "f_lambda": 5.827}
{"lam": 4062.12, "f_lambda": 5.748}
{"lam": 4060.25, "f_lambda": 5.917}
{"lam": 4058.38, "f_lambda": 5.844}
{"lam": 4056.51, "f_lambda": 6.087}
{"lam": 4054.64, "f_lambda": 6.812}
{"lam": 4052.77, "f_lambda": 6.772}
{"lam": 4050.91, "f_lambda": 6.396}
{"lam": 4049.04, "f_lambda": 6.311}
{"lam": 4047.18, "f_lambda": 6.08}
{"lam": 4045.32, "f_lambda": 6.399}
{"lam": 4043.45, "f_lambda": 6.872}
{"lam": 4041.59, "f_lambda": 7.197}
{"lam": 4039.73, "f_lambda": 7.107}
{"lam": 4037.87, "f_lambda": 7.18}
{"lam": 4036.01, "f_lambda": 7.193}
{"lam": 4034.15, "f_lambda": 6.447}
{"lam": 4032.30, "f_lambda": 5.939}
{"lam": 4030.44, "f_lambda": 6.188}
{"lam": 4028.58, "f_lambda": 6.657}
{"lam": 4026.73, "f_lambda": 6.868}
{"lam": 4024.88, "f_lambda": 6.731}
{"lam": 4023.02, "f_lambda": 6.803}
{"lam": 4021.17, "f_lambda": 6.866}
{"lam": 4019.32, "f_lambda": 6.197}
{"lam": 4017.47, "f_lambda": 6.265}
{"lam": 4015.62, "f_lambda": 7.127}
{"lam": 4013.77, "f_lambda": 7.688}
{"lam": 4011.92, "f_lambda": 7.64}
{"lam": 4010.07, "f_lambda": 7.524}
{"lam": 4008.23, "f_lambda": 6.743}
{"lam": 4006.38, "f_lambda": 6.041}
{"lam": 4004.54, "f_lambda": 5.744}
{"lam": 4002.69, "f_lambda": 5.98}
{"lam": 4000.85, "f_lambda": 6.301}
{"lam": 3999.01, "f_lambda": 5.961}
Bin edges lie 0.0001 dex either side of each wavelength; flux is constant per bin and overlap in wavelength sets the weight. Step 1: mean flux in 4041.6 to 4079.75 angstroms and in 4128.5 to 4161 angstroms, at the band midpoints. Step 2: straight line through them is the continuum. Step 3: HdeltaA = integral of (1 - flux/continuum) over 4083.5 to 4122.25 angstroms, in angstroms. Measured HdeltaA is -1.8 angstroms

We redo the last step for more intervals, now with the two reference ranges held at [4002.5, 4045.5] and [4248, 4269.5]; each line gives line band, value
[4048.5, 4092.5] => 1.2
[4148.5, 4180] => 3.7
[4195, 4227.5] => 2.4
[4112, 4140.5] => 1.5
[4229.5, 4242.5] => 0.8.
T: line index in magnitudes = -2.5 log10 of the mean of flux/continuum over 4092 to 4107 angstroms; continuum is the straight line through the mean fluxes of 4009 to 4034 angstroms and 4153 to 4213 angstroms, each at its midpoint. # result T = 0.02 mag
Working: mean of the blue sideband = 6.8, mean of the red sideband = 6.38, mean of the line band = 6.46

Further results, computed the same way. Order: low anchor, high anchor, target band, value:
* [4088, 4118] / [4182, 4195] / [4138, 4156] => 0.074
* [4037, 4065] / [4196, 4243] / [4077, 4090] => -0.081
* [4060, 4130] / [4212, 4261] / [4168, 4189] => 0.099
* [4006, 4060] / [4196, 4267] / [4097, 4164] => 0.060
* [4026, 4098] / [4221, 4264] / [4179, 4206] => 0.063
